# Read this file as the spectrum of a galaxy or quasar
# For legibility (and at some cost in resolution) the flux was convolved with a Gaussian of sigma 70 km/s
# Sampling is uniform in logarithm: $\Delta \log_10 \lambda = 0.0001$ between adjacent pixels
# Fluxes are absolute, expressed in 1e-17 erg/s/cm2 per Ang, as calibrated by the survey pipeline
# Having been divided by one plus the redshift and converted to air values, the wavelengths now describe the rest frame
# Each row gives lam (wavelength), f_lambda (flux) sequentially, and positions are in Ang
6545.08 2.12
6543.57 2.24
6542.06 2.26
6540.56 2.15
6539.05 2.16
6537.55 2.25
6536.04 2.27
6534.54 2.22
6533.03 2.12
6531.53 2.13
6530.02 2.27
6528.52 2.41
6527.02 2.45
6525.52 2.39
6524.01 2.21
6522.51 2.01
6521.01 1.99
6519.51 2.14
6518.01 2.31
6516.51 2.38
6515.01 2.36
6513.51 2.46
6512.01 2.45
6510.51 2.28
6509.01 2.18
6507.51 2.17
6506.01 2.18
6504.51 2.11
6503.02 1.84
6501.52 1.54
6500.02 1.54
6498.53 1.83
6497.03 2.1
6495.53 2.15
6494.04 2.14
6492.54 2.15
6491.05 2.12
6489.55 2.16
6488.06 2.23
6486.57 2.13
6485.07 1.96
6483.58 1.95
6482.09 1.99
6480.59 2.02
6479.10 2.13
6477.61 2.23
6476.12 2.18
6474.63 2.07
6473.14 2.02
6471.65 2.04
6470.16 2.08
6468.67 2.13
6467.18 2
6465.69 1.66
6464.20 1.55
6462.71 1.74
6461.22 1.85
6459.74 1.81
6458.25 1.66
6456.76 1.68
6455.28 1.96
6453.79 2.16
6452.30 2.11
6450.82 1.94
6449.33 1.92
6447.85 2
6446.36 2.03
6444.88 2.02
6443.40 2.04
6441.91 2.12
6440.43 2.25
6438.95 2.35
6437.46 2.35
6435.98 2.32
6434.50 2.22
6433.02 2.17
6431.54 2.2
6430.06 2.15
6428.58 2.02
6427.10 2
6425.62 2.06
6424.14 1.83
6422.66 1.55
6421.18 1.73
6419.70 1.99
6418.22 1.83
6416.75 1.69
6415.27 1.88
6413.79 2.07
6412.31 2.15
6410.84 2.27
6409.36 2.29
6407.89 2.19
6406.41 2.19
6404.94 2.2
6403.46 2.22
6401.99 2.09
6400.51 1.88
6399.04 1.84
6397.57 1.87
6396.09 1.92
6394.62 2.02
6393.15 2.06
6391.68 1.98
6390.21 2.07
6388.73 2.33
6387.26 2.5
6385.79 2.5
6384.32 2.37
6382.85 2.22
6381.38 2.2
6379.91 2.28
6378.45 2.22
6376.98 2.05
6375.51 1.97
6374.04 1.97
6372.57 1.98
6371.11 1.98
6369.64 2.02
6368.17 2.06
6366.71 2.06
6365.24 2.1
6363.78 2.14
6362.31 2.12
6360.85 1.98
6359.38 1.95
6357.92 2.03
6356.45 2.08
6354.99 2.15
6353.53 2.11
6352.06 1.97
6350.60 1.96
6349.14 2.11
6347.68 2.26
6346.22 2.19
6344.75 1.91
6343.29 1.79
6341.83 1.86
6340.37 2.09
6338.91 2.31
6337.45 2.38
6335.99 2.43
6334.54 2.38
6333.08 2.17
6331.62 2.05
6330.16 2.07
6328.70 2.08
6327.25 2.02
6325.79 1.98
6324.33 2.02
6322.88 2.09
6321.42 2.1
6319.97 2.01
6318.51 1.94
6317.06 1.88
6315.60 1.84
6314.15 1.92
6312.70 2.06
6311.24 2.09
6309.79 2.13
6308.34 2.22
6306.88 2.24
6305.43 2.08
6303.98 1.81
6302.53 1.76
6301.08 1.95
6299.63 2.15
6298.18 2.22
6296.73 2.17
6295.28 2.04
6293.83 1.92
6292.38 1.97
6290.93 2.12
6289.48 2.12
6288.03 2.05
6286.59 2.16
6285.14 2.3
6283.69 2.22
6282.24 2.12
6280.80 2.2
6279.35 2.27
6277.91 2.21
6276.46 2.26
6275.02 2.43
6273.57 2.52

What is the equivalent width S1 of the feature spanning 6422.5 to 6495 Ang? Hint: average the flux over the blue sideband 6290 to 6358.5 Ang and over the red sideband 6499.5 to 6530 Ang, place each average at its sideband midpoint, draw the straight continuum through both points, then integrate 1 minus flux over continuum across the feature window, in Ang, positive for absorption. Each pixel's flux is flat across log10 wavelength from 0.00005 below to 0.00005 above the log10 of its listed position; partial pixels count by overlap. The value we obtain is 3.8 Ang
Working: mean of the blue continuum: 2.07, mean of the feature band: 2.03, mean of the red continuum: 2.18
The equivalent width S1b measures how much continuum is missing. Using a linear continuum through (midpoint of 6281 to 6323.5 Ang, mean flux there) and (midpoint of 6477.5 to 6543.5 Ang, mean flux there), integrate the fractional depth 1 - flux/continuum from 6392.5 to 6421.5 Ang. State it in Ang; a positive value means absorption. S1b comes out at 1.1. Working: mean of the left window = 2.06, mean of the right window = 2.15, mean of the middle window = 2.02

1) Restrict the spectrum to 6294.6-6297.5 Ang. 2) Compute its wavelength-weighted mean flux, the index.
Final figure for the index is 2.11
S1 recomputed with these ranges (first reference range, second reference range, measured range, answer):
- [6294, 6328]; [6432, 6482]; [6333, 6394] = -2.92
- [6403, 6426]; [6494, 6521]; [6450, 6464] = 1.29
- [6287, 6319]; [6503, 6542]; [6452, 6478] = 2.96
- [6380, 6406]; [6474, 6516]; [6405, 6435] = 1.42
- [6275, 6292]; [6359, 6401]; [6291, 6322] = 2.04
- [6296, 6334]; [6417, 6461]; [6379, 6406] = -1.60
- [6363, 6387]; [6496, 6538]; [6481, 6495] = 0.43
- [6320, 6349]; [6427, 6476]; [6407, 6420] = 0.05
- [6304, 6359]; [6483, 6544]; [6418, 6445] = 0.66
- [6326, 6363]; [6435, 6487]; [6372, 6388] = -1.06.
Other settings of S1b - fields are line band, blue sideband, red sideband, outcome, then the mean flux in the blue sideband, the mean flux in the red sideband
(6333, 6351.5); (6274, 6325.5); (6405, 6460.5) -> -0.60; 2.09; 2.03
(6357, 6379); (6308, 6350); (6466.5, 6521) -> 0.48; 2.08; 2.1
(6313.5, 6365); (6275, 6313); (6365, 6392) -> 1.64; 2.12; 2.15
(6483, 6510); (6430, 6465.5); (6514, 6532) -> 1.79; 2.02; 2.26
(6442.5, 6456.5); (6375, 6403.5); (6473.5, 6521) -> 0.72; 2.13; 2.11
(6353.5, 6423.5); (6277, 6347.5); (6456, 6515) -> -0.42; 2.09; 2.02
